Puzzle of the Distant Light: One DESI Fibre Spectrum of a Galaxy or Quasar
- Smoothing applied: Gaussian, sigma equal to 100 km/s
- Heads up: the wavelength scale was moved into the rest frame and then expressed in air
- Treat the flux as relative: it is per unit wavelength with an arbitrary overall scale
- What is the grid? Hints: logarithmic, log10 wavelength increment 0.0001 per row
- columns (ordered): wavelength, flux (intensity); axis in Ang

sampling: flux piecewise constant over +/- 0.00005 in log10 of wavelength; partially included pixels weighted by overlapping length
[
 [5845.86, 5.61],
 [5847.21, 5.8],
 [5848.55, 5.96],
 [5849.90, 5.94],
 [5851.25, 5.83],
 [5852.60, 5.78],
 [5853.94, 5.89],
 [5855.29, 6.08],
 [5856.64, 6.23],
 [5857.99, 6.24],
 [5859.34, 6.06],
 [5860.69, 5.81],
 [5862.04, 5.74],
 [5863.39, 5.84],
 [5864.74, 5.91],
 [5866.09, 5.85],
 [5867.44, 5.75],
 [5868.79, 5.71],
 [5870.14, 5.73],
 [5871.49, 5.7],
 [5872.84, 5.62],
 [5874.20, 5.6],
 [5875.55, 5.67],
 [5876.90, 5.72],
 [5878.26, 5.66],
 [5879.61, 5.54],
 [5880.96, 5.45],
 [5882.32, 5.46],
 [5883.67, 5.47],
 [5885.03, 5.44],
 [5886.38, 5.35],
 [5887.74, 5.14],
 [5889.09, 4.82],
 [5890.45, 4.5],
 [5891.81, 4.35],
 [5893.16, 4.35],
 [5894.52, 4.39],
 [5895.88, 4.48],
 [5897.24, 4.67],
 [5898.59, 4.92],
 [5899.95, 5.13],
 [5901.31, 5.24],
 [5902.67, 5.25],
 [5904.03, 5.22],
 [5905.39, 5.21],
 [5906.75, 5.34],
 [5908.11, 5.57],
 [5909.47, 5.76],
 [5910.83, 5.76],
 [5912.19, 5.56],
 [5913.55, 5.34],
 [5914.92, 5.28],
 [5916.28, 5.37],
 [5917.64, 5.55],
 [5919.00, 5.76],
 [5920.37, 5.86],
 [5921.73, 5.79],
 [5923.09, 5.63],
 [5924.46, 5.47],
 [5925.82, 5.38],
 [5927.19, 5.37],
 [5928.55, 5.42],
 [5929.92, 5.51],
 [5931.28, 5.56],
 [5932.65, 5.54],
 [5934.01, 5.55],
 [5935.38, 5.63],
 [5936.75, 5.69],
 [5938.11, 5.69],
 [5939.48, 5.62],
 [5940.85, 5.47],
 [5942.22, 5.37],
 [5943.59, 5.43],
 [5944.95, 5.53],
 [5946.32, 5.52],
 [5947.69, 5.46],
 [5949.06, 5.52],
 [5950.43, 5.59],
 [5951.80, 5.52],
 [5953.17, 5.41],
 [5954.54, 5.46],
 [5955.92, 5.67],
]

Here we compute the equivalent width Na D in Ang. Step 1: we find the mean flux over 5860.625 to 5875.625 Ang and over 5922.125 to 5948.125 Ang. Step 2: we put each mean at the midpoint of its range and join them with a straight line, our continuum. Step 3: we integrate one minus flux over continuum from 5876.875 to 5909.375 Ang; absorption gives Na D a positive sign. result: 3.17 Ang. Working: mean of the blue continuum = 5.75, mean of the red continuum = 5.52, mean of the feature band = 5.11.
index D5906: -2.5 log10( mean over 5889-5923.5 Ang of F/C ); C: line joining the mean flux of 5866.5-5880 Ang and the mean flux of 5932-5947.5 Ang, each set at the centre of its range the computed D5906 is 0.083 mag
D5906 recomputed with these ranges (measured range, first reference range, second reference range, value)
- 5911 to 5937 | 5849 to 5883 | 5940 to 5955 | 0.01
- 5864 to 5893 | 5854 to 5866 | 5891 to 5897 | -0.06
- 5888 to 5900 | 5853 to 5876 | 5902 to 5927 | 0.22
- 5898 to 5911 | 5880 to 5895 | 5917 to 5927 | 0.00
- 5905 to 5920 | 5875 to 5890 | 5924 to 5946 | -0.01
